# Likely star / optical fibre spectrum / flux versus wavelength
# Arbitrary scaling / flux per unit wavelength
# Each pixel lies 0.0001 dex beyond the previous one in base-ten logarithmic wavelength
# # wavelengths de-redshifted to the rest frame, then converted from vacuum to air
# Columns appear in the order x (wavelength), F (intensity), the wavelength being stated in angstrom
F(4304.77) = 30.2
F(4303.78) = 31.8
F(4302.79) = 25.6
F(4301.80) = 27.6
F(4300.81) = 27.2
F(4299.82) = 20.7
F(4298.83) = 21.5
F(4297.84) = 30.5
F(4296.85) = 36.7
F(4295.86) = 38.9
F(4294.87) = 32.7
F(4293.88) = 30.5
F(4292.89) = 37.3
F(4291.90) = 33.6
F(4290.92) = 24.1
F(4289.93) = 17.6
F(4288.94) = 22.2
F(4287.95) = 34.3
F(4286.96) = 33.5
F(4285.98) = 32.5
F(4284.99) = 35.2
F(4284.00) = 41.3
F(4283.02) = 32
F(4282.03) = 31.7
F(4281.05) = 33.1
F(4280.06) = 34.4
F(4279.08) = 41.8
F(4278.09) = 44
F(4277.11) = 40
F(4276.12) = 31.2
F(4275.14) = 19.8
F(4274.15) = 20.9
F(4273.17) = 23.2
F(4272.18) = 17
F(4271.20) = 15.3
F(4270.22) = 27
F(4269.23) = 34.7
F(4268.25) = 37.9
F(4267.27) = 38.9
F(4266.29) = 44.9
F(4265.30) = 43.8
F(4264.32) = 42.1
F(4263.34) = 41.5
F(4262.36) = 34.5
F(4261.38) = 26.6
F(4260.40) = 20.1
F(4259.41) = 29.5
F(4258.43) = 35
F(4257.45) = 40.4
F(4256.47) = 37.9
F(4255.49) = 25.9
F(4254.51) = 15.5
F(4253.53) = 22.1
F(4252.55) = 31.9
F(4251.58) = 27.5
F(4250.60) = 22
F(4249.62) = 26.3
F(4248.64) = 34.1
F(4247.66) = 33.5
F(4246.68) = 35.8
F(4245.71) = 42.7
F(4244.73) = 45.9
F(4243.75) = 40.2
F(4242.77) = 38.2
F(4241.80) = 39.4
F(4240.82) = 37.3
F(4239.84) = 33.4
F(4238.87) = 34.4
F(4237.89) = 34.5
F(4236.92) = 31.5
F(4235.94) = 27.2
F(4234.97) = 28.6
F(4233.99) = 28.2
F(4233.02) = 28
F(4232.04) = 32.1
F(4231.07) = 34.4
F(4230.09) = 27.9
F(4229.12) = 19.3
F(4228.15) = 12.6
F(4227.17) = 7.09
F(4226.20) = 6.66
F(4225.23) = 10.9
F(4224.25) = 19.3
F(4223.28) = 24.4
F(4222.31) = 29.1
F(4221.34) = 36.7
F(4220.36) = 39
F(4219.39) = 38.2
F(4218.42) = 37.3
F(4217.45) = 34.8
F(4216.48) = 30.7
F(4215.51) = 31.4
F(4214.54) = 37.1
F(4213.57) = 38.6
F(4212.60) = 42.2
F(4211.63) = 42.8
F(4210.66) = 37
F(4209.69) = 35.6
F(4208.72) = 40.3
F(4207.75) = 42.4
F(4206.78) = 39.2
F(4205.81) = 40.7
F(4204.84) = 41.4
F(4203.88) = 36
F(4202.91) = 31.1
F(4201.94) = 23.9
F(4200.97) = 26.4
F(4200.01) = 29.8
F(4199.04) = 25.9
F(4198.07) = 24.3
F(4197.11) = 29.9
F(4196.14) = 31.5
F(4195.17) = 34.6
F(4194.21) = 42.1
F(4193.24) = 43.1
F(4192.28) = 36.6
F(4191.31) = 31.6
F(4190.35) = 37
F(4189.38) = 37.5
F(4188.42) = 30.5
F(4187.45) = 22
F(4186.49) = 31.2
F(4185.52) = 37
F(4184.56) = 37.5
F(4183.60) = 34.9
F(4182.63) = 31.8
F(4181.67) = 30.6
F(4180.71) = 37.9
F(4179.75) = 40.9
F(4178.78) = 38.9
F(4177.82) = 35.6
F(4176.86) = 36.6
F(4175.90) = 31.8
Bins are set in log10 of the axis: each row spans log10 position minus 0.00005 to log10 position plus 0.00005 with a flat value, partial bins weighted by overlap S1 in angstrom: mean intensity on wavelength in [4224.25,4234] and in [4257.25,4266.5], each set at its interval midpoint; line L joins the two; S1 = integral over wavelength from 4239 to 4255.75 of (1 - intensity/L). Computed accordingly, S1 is -2.6 angstrom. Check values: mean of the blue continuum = 20.3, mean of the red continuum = 35.4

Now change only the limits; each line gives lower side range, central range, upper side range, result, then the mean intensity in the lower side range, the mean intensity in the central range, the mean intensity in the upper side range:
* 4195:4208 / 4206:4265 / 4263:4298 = 1.43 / 32.4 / 31.7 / 32.6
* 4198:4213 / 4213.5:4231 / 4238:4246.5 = 4.78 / 35.2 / 26.6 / 38.6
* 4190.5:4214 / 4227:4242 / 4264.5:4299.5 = 2.27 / 35.3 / 28.7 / 31.9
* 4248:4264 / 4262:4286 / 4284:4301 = -2.90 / 29.6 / 33.6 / 30.3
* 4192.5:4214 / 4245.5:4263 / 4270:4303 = 1.14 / 35.4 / 30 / 29.9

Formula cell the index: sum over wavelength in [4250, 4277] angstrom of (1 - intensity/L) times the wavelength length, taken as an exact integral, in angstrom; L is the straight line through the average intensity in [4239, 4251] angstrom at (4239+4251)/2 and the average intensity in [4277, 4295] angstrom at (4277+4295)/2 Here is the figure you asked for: 3.6 angstrom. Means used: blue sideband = 35.8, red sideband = 33.1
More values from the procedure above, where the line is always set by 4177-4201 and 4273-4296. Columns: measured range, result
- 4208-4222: -1.7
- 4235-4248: -1.4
